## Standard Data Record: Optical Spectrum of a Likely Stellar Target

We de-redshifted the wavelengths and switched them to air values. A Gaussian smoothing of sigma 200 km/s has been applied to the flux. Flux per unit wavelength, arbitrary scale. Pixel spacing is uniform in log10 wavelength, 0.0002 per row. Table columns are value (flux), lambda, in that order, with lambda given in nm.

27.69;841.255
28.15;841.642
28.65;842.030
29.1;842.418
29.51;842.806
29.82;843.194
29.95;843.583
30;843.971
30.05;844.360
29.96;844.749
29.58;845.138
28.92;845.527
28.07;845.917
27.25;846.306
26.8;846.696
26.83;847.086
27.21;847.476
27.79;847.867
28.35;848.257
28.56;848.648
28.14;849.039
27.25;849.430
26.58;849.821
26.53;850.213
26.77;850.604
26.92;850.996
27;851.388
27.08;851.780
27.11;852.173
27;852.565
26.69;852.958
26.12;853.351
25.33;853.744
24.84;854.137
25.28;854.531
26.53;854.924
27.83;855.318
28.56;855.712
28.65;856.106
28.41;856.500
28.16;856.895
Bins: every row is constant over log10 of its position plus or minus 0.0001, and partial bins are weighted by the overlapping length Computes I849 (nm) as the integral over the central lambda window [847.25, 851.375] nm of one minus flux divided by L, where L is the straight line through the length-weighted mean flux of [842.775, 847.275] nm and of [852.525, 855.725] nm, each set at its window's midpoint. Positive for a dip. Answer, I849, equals 0.04 nm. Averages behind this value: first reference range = 28.9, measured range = 27.4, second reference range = 26.3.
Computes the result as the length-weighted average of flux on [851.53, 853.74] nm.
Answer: 26.7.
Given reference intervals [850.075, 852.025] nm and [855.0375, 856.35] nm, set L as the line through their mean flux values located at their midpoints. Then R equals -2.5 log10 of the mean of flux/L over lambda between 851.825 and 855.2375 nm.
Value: 0.06 mag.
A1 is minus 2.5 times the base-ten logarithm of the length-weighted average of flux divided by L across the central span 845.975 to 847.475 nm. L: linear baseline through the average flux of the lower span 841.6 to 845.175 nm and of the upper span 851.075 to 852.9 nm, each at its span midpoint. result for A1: 0.06 mag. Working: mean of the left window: 29.5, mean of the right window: 27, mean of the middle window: 27.1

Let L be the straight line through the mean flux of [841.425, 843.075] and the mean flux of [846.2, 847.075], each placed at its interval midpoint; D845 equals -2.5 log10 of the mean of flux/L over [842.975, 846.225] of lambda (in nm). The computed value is -0.06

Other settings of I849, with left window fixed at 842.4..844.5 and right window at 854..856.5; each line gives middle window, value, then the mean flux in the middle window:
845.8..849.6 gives 0.16 nm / 27.6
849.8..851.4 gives 0.08 nm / 26.8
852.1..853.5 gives 0.05 nm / 26.7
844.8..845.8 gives 0.00 nm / 29.3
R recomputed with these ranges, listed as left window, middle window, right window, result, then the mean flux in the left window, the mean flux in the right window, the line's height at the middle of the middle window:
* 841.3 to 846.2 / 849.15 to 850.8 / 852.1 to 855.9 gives 0.029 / 29.2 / 26.5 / 27.6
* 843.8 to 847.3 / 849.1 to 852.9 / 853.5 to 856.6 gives 0.026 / 28.6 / 26.9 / 27.6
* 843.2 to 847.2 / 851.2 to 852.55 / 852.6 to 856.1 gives 0.004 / 28.8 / 26.5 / 27.2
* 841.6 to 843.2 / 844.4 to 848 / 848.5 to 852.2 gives 0.001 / 29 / 27.2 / 28.1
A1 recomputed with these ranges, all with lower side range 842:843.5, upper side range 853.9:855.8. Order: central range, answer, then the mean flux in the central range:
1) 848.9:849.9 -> 0.02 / 27.4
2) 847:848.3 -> 0.03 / 27.5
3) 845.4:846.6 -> 0.03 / 27.9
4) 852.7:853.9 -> 0.03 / 26.1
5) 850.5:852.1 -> 0.01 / 27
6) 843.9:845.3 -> -0.04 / 29.9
